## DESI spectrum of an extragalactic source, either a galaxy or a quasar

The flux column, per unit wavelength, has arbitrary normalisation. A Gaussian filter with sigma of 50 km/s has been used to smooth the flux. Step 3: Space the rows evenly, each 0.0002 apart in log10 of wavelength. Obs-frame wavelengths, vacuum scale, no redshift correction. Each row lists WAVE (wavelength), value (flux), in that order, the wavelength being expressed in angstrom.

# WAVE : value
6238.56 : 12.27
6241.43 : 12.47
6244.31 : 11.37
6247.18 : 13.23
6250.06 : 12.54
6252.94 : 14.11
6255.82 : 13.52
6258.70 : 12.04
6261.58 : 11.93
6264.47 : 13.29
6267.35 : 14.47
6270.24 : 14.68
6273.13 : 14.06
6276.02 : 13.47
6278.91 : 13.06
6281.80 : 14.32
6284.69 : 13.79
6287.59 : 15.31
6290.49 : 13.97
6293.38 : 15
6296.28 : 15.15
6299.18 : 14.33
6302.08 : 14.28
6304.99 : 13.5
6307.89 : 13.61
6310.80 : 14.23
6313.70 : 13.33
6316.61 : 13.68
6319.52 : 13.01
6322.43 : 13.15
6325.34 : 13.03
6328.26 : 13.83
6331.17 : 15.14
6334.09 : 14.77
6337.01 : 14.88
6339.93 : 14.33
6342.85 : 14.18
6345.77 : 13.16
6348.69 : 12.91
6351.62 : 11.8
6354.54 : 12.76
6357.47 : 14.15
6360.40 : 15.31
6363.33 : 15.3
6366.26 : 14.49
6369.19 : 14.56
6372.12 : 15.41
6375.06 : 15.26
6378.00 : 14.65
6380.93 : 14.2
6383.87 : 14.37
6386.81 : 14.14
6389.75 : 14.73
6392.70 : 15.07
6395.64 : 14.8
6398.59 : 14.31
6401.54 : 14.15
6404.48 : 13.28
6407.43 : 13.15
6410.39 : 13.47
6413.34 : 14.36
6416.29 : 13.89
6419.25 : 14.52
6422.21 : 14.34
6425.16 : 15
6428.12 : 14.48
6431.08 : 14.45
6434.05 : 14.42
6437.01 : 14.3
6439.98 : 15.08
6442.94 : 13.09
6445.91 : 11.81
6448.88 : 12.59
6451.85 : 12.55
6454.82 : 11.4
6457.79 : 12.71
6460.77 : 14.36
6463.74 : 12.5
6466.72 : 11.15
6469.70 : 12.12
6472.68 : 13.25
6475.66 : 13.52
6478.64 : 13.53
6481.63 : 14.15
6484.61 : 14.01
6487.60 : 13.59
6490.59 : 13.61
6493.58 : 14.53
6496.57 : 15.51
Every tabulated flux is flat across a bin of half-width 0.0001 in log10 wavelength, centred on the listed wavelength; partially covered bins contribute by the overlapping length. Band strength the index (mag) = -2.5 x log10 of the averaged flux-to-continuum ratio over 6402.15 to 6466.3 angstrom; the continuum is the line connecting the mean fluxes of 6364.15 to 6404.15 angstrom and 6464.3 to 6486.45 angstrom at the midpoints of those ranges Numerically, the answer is 0.02 mag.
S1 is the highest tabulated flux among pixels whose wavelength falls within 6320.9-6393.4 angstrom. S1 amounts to 15.41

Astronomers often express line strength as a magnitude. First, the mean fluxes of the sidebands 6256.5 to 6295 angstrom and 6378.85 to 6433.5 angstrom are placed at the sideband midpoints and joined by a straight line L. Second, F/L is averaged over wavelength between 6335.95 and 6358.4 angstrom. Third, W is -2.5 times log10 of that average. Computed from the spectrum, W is 0.05 mag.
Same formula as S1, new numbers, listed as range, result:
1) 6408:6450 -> 15.08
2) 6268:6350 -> 15.31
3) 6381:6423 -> 15.07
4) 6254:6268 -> 14.47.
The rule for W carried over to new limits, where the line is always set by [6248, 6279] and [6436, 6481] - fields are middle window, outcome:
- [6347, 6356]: 0.06 mag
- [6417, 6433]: -0.12 mag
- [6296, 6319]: -0.05 mag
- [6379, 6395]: -0.11 mag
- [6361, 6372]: -0.14 mag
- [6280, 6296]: -0.09 mag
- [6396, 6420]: -0.07 mag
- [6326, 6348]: -0.08 mag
